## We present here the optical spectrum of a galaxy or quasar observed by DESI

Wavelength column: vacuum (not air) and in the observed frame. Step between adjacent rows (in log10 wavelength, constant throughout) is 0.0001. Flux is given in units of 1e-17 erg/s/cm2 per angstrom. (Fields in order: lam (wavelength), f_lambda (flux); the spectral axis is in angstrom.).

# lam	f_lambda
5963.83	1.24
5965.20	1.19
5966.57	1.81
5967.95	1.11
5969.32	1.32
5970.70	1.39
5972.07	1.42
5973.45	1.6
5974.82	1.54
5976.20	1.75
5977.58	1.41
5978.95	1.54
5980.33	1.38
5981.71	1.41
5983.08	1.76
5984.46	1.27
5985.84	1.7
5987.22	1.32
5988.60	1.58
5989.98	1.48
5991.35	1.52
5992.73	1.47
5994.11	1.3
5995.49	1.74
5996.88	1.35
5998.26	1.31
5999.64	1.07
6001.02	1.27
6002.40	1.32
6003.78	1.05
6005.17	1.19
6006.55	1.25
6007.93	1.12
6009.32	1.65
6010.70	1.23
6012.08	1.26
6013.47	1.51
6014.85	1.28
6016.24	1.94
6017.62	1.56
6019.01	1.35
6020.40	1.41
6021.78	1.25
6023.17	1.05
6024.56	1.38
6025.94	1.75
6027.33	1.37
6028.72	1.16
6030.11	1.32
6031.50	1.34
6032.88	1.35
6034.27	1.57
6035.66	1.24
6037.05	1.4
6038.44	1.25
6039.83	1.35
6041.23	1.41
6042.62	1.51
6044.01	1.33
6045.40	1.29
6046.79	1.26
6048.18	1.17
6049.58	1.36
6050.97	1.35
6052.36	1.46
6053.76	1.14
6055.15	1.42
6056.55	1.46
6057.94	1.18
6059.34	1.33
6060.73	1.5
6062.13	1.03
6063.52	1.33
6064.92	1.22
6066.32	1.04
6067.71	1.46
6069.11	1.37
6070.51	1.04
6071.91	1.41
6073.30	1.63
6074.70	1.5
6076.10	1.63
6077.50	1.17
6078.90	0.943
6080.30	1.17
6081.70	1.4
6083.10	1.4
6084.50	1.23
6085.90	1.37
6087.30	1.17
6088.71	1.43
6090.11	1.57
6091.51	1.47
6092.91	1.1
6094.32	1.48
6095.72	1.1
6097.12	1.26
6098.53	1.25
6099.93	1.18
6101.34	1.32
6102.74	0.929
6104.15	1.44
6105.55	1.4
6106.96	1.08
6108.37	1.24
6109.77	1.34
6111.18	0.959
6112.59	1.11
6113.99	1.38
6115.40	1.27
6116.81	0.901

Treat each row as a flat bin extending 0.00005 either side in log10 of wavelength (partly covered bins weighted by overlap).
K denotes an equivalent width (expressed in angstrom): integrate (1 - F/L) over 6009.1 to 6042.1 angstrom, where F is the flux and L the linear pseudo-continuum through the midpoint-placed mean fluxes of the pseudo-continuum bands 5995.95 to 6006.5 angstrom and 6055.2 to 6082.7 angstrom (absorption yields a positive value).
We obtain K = -3.3 angstrom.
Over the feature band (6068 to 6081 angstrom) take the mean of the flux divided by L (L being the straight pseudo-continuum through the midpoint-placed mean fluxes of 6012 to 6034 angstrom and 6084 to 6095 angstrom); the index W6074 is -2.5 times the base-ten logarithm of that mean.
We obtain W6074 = 0.03 mag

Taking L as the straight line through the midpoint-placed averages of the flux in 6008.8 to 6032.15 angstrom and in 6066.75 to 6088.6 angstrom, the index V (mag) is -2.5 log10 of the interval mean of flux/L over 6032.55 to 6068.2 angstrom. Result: 0.031 mag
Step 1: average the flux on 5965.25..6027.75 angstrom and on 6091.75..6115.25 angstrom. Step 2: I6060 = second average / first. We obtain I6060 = 0.9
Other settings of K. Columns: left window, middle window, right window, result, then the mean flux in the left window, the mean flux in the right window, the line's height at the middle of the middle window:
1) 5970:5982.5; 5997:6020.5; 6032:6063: 1.4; 1.5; 1.33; 1.42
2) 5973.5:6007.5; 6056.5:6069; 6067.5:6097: 0.7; 1.42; 1.33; 1.35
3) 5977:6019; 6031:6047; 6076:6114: -0.2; 1.41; 1.26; 1.35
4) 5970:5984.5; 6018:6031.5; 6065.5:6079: 0.7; 1.51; 1.34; 1.42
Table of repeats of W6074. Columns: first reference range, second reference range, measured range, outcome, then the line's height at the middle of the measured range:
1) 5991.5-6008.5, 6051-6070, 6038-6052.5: -0.03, 1.3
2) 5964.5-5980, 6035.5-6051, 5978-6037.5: 0.00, 1.39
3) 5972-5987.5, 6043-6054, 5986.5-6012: 0.09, 1.46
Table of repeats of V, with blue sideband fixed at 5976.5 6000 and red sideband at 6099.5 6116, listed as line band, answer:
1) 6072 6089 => -0.05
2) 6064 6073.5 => 0.00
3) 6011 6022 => -0.03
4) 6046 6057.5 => 0.01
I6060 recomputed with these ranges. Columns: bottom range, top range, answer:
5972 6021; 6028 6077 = 0.94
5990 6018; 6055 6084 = 0.96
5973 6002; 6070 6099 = 0.90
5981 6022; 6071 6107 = 0.94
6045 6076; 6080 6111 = 0.97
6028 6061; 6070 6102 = 0.98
